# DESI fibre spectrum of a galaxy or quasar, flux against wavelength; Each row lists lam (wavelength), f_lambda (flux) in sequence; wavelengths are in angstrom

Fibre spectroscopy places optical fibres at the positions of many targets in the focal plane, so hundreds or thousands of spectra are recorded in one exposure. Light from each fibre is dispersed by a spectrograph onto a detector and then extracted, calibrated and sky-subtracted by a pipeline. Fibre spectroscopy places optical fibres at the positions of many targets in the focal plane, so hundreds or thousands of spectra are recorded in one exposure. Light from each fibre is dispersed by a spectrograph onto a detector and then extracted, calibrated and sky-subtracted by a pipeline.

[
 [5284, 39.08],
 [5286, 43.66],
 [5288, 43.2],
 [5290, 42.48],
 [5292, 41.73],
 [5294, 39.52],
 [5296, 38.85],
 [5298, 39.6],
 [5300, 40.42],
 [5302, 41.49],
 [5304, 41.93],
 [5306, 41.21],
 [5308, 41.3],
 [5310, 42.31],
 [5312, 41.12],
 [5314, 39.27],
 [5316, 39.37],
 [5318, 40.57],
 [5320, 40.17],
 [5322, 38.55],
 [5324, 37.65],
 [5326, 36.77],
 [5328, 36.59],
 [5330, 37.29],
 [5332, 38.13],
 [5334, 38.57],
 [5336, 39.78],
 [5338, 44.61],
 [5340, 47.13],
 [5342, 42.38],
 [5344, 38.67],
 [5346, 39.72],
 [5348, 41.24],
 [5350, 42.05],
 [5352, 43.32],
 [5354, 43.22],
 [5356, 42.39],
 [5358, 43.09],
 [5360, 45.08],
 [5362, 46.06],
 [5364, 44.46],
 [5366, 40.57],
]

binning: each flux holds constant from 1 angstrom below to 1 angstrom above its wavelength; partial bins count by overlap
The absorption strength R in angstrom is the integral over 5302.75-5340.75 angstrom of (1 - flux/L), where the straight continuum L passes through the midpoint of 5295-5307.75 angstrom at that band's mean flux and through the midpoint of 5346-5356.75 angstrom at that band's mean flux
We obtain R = 1.1 angstrom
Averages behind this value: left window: 40.6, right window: 42.2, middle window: 40.1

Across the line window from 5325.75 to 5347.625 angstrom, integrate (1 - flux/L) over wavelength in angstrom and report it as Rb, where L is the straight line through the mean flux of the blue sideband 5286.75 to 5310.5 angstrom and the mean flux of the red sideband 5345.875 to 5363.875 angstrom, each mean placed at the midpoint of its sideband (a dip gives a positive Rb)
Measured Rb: 1.2 angstrom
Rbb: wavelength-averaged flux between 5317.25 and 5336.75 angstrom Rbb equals 38.4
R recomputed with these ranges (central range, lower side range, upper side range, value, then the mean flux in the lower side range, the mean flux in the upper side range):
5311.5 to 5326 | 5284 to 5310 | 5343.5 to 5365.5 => 0.9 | 41.2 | 42.7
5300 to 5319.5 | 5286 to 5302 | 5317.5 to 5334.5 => -0.6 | 41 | 38.2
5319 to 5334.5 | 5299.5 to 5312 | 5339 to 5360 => 1.5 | 41.5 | 42.5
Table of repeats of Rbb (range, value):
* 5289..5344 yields 40.3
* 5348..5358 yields 42.6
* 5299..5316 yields 41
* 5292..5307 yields 40.5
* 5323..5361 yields 40.9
